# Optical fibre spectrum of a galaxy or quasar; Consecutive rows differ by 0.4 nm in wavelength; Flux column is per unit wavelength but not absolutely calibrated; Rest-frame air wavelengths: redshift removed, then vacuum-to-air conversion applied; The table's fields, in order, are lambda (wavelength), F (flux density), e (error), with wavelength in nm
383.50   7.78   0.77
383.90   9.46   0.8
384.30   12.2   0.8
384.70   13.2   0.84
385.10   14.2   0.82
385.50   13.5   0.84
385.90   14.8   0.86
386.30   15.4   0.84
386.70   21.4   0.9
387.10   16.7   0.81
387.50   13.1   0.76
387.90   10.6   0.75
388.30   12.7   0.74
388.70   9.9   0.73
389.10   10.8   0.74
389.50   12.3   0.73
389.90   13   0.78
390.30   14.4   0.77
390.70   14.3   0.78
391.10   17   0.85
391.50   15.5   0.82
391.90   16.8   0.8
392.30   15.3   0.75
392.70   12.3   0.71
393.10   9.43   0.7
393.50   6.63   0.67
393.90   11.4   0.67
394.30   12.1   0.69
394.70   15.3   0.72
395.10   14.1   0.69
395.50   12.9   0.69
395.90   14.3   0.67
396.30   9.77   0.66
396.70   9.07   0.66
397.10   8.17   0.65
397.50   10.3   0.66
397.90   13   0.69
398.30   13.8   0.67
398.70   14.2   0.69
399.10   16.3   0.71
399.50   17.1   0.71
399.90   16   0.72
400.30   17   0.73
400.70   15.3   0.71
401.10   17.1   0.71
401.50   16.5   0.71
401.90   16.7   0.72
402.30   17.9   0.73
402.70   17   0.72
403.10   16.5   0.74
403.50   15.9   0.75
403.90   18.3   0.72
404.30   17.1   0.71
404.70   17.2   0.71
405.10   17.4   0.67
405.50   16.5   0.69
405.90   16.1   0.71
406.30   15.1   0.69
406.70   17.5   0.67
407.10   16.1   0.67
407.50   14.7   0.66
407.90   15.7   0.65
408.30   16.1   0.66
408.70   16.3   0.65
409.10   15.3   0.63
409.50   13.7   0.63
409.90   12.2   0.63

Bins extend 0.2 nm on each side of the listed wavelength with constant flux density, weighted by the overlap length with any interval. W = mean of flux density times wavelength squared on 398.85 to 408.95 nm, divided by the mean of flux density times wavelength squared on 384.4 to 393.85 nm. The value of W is 1.31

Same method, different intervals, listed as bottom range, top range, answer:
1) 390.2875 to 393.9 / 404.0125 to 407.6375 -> 1.32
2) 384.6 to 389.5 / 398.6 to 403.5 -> 1.28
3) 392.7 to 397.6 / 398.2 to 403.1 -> 1.50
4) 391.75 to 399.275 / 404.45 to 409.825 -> 1.37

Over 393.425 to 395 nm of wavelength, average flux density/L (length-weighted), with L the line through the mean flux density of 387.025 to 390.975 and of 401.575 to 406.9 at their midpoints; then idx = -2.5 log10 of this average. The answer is 0.19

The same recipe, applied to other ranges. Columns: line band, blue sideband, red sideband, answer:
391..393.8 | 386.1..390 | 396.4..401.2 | 0.05 mag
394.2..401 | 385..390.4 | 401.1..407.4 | 0.15 mag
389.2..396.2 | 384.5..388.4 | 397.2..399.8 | 0.08 mag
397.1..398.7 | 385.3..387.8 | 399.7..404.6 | 0.34 mag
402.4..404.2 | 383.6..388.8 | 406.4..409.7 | -0.12 mag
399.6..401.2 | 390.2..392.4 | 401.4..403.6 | 0.01 mag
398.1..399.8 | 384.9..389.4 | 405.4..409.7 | -0.03 mag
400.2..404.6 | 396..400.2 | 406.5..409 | -0.18 mag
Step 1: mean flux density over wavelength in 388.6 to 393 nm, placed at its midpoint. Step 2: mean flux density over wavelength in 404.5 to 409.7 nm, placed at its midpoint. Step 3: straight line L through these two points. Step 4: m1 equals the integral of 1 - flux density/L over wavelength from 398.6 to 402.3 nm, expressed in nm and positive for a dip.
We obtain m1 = -0.321 nm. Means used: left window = 13.8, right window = 16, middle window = 16.4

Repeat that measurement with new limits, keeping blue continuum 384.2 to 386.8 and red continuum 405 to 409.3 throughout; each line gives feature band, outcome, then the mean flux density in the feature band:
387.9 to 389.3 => 0.37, 11.1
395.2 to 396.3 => 0.17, 12.9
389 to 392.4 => 0.15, 14.5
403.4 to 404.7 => -0.11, 17.2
